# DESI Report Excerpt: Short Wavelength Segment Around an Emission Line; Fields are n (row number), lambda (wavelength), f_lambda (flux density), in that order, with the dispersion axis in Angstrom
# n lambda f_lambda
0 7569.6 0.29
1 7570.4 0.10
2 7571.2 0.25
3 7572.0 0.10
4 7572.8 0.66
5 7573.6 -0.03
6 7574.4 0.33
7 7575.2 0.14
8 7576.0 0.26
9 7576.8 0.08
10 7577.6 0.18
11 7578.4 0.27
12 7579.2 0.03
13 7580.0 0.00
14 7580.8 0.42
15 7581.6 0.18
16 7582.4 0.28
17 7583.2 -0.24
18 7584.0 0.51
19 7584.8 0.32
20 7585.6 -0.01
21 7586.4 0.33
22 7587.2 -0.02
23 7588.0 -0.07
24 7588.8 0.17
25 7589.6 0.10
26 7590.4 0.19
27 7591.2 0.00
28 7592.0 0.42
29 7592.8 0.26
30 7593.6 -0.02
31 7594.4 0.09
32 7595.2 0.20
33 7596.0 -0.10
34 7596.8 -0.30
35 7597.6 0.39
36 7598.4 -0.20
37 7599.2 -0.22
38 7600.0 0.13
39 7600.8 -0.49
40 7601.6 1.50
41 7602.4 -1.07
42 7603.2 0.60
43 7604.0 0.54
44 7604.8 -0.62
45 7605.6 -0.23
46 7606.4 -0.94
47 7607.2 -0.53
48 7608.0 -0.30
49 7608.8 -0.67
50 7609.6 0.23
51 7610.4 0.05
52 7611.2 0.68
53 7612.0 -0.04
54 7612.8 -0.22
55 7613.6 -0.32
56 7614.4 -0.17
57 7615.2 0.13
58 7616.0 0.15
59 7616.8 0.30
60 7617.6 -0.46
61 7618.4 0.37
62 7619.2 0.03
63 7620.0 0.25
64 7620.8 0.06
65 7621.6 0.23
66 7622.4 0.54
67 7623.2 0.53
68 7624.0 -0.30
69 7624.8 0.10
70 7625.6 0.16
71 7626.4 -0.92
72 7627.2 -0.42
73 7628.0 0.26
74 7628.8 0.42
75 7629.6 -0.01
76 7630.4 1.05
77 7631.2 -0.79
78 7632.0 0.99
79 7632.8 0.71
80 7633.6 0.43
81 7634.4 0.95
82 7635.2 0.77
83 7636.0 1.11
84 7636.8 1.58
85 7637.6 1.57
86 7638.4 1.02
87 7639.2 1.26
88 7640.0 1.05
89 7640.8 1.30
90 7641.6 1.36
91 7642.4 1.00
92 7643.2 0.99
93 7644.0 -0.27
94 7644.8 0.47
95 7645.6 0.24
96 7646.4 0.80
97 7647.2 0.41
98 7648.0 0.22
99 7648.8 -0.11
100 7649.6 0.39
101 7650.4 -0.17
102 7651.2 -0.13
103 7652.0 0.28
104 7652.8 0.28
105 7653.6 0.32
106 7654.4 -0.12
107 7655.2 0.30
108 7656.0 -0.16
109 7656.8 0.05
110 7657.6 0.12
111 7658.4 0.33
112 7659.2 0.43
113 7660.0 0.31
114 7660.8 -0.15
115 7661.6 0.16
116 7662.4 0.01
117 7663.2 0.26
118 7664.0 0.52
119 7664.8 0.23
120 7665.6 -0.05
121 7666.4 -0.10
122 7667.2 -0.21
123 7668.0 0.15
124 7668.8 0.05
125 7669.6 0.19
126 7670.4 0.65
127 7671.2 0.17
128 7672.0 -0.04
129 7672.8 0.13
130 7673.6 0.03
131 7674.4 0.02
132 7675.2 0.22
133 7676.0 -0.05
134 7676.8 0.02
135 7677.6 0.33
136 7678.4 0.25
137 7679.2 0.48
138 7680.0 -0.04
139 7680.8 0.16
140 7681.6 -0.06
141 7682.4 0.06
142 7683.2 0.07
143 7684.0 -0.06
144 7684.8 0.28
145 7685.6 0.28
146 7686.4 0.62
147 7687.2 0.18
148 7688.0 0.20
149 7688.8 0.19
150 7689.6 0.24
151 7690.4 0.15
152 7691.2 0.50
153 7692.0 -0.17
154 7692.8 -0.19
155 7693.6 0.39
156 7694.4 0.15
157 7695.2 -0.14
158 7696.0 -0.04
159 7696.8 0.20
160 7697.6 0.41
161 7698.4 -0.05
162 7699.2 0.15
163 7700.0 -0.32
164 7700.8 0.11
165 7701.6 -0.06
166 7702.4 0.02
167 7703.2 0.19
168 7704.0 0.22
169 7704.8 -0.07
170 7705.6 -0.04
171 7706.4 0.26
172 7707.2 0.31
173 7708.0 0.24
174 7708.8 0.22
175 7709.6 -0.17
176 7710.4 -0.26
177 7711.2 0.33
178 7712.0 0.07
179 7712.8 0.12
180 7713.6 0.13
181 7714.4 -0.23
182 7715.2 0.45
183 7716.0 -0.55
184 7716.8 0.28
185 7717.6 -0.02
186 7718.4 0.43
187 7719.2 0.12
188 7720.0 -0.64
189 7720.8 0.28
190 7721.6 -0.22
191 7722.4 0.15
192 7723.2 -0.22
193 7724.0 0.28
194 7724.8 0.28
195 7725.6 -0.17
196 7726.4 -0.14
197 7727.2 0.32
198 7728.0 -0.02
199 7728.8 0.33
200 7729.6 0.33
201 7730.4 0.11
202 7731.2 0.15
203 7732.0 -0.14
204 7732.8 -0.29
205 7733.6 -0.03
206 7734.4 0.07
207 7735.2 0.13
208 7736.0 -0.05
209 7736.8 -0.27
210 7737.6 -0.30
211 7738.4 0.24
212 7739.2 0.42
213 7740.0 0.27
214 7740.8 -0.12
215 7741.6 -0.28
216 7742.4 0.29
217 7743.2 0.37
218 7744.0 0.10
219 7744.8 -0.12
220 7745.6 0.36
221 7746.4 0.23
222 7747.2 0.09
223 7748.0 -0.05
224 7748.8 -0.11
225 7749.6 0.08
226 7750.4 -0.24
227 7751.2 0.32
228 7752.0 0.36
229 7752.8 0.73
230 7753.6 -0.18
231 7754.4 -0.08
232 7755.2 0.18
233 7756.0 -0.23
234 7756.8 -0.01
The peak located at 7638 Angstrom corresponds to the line [O III]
